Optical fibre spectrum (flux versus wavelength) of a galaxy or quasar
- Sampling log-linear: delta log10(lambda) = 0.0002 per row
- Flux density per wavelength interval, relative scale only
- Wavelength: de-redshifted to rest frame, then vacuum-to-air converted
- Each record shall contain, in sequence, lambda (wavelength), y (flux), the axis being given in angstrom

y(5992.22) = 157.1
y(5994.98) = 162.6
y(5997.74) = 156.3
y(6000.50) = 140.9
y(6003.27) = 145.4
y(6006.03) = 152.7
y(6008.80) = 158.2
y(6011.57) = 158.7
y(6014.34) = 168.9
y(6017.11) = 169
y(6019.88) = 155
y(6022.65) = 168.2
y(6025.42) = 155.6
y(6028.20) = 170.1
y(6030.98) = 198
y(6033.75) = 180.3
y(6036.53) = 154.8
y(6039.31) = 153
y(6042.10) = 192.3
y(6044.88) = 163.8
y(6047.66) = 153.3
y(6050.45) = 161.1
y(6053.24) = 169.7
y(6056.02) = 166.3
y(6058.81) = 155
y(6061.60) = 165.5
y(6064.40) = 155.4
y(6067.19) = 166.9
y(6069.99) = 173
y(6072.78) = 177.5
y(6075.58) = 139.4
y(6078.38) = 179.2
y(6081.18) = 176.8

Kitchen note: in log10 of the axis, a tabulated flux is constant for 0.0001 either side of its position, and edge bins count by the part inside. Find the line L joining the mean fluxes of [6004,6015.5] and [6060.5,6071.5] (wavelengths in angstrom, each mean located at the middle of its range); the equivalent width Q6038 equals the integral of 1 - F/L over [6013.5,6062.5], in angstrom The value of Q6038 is -1.4 angstrom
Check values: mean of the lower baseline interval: 159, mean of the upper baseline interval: 165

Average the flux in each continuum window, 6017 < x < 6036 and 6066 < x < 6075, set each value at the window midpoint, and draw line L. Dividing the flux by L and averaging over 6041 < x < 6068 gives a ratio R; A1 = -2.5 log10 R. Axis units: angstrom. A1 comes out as 0.03 mag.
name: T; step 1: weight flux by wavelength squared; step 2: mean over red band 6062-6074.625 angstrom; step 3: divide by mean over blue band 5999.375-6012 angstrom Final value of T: 1.1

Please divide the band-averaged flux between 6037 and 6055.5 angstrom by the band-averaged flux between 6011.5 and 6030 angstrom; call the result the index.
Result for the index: 1.00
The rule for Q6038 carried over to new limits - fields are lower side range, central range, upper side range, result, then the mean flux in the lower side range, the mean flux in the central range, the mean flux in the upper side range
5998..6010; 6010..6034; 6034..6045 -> -1.5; 150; 169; 168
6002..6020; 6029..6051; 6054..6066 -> -1.3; 159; 170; 161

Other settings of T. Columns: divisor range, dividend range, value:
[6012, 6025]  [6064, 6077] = 1.01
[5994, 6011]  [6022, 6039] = 1.12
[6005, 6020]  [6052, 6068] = 1.03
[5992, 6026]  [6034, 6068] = 1.05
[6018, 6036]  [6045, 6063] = 0.96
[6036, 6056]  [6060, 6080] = 1.01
